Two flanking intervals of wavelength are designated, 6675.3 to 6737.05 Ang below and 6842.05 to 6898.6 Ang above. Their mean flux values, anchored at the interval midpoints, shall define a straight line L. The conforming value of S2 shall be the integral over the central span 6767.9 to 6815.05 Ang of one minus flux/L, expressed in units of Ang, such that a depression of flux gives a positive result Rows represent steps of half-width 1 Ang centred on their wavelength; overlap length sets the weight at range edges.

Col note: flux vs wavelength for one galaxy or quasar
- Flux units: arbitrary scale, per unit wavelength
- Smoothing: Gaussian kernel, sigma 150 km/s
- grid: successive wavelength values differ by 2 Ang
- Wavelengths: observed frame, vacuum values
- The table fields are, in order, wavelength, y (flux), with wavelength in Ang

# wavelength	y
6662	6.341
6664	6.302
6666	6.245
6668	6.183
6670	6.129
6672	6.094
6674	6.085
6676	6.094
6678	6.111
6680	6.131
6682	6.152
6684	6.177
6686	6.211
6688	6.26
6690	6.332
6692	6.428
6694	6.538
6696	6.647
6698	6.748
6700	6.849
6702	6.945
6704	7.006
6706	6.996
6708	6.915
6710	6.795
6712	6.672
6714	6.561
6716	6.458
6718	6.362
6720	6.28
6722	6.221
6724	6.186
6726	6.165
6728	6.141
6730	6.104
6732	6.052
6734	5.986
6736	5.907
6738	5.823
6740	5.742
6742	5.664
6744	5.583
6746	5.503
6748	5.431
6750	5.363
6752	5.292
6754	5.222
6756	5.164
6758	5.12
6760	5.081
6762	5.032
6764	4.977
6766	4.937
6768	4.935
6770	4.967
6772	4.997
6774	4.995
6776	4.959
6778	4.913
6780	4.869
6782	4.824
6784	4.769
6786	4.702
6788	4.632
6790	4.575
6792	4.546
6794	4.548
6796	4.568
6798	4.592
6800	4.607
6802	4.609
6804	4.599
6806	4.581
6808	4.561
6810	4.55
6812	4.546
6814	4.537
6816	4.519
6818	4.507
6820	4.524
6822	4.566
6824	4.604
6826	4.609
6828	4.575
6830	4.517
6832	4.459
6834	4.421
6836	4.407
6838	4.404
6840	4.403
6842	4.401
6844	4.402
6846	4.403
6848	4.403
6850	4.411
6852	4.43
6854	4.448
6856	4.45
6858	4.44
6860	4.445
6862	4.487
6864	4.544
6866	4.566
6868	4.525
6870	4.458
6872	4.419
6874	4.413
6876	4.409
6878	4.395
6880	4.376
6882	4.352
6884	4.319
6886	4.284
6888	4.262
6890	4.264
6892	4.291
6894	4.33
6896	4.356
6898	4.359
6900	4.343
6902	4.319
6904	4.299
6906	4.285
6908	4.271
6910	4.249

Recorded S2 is 5.8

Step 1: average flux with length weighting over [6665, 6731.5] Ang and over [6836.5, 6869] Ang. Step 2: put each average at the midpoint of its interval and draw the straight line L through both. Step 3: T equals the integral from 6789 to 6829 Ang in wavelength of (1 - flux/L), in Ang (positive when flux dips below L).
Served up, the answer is 3.4 Ang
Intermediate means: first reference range 6.4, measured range 4.57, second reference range 4.45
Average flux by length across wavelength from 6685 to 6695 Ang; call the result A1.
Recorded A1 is 6.35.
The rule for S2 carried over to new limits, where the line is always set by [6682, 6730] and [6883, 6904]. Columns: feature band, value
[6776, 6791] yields 2.2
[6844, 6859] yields 1.2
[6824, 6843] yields 2.0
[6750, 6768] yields 2.4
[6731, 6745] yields 0.7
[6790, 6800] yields 1.6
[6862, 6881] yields 0.5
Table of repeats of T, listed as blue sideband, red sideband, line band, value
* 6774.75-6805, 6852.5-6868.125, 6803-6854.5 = 0.95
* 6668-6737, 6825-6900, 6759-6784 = 2.62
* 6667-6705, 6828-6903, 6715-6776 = 1.63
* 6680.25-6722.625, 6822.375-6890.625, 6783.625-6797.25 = 1.84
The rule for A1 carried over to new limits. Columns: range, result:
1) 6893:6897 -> 4.34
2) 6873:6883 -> 4.39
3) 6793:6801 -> 4.58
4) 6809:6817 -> 4.54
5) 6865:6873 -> 4.49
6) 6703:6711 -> 6.93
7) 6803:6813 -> 4.57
